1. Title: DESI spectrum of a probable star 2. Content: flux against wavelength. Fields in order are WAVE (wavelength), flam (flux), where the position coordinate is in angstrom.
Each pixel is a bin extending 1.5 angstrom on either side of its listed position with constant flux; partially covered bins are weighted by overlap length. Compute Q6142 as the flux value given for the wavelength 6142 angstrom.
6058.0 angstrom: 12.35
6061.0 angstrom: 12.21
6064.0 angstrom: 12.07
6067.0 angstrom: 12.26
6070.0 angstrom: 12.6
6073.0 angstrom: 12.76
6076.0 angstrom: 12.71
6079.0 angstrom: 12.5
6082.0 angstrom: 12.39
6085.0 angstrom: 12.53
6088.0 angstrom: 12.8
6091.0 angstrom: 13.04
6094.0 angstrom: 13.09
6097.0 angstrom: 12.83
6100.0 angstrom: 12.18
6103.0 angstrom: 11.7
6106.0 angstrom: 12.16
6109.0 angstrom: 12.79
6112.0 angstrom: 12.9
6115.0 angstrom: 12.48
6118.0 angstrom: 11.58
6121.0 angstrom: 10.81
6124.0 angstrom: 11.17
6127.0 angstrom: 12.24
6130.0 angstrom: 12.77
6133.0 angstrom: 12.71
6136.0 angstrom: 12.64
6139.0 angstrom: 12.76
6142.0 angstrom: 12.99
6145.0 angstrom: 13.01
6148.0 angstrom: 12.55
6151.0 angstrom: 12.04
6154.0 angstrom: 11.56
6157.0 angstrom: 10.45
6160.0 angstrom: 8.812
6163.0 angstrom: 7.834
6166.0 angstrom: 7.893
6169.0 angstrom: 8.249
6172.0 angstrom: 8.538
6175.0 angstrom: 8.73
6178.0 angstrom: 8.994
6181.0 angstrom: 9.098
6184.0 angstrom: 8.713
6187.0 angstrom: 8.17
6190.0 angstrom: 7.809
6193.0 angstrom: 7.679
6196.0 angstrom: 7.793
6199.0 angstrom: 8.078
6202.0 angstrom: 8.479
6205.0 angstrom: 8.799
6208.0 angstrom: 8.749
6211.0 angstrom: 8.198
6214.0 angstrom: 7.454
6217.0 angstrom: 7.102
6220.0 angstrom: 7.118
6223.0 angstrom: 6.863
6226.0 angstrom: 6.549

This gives 12.99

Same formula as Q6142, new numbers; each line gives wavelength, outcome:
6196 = 7.793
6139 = 12.76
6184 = 8.713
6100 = 12.18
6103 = 11.7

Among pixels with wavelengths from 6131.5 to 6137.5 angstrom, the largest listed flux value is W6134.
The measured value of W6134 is 12.71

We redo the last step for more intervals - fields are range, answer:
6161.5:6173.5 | 8.538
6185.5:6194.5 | 8.17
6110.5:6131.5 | 12.9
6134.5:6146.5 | 13.01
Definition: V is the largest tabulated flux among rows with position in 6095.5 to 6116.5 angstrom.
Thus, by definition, 12.9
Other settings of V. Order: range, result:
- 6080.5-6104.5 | 13.09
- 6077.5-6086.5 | 12.53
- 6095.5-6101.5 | 12.83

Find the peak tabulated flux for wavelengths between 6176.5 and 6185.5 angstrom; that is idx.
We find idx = 9.098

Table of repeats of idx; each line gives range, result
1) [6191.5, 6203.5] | 8.479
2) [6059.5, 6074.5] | 12.76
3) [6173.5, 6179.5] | 8.994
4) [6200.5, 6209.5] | 8.799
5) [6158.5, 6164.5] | 8.812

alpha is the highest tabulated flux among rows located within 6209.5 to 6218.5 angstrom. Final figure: 8.198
